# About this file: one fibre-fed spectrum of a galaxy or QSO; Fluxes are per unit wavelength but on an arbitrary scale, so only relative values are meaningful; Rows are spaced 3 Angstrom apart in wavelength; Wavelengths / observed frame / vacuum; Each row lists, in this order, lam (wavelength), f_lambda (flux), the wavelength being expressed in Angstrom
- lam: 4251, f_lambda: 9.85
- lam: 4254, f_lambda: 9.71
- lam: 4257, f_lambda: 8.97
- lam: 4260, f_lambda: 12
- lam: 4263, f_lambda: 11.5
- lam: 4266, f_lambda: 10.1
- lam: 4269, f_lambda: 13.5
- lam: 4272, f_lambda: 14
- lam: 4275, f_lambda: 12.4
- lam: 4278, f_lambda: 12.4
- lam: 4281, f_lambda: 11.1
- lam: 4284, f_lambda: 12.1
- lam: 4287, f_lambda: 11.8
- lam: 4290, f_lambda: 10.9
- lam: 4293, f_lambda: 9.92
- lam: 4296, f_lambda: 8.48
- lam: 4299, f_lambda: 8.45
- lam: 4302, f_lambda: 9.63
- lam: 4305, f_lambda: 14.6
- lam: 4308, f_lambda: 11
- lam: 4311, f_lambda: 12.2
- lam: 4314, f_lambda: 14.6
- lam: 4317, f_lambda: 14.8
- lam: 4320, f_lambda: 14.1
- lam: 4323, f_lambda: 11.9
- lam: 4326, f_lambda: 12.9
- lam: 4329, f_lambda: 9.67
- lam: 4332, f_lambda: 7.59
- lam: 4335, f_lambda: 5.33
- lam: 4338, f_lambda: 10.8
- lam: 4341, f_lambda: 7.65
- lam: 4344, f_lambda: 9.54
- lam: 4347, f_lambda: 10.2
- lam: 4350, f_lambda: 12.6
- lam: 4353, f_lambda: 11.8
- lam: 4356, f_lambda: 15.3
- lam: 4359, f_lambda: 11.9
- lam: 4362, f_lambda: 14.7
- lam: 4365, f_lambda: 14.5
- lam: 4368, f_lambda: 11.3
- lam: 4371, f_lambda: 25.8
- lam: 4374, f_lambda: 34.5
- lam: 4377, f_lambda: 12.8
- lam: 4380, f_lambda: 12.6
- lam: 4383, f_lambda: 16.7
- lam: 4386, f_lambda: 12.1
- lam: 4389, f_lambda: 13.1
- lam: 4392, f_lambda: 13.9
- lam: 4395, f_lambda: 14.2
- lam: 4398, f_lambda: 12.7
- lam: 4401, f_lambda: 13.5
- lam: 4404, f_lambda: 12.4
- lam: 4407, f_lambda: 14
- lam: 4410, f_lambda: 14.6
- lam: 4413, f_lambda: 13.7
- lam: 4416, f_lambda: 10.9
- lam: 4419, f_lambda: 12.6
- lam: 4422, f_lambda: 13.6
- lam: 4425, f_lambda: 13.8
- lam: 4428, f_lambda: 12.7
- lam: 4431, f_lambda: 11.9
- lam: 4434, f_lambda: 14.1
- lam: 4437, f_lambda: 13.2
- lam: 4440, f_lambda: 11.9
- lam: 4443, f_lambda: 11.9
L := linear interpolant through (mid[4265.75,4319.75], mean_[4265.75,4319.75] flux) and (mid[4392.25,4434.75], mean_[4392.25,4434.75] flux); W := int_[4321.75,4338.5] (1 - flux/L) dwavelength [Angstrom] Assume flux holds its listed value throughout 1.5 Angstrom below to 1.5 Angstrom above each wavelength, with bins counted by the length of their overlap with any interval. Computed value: 3.6 Angstrom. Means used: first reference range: 11.9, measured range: 9.6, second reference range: 13.2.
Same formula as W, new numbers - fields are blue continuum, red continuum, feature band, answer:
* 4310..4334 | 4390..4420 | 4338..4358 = 2.1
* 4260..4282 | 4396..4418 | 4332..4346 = 4.8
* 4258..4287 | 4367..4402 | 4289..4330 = 5.4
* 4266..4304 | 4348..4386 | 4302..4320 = -0.6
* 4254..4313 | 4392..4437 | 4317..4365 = 3.4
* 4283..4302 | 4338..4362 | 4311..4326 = -4.0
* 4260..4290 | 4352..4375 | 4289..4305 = 4.1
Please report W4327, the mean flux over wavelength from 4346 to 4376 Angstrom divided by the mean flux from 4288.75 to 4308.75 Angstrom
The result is 1.57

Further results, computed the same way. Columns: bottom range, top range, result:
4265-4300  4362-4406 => 1.38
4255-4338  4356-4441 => 1.28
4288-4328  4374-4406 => 1.22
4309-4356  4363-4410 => 1.39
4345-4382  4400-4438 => 0.84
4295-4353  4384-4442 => 1.20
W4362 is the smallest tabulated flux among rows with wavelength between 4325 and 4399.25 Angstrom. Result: 5.33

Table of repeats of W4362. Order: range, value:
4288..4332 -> 7.59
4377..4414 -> 12.1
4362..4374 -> 11.3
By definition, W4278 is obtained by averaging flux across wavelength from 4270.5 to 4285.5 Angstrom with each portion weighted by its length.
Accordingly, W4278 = 12.4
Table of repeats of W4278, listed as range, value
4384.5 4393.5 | 13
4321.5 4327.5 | 12.4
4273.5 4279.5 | 12.4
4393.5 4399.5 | 13.4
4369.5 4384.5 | 20.5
